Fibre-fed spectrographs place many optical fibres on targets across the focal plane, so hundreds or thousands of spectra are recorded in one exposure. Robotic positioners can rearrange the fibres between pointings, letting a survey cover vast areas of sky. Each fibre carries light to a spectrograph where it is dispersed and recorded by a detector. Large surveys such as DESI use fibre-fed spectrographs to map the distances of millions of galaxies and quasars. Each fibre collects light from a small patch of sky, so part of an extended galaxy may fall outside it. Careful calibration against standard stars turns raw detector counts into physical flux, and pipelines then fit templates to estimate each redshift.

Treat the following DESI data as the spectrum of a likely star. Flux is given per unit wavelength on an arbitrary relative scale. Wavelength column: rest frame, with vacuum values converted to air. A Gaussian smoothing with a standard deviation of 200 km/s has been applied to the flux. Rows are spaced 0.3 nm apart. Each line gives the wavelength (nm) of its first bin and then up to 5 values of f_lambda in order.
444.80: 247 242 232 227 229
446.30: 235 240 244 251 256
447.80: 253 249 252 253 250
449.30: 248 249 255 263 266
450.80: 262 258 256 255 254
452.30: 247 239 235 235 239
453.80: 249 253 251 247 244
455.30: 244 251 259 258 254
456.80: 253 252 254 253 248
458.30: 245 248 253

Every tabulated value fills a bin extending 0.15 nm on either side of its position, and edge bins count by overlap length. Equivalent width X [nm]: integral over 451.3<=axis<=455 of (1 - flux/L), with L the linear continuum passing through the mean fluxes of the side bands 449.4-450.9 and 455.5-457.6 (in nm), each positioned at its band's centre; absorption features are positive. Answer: 0.15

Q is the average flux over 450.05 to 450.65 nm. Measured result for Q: 264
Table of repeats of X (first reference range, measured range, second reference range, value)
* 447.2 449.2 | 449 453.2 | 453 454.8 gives -0.059 nm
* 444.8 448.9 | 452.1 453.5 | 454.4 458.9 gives 0.047 nm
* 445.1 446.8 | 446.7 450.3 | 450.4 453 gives -0.142 nm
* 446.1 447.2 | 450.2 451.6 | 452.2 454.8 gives -0.104 nm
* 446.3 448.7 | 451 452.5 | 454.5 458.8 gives -0.023 nm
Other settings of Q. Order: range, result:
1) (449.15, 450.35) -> 254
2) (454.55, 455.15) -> 246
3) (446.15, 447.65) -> 245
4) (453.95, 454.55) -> 252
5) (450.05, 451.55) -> 261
